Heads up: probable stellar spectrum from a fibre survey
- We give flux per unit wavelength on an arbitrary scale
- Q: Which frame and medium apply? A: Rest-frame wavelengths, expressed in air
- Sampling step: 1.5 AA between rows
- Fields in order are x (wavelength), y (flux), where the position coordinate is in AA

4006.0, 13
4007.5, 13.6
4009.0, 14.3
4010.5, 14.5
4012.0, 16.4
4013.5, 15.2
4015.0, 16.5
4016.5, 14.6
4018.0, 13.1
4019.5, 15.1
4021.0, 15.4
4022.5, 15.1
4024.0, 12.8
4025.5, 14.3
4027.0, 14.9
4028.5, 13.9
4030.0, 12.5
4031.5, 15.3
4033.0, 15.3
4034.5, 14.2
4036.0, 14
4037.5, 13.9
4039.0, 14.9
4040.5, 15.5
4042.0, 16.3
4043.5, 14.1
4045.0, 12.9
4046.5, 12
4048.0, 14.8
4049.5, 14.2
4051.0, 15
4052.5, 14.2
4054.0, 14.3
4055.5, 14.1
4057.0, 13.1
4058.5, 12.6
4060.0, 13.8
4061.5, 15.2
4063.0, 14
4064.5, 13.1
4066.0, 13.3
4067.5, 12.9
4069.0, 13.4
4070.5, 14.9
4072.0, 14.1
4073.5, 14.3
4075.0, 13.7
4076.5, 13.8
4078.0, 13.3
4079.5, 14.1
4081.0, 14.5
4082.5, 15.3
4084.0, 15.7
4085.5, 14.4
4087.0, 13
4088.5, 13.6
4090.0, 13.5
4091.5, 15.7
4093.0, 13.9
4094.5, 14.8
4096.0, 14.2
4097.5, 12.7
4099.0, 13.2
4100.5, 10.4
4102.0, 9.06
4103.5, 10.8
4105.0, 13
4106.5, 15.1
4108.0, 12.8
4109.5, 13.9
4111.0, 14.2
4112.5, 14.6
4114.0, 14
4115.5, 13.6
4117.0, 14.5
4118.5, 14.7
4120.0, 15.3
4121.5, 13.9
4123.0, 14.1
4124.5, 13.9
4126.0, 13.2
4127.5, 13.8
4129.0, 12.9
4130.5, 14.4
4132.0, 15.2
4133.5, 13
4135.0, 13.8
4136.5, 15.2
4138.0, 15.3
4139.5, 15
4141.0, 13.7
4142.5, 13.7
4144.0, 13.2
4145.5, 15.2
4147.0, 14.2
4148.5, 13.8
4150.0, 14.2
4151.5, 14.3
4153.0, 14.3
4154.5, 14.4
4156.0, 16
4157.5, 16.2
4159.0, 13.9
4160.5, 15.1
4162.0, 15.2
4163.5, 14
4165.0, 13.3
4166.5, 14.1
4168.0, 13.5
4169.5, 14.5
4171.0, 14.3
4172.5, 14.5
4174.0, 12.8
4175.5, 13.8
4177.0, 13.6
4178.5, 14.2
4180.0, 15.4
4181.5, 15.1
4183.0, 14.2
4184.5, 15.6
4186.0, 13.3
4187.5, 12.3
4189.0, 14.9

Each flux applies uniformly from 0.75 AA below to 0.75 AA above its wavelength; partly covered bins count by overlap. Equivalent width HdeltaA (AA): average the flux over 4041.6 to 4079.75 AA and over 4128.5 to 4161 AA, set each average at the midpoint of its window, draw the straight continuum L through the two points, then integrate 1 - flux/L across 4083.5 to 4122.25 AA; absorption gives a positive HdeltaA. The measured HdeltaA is 1.4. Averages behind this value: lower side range 13.9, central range 13.6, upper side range 14.4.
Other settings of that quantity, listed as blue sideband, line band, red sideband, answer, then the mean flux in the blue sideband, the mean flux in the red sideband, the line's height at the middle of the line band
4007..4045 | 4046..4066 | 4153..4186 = 0.9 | 14.6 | 14.4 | 14.6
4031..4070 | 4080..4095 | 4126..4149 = -0.3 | 14.1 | 14.1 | 14.1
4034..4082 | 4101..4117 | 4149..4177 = 1.2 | 14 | 14.3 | 14.2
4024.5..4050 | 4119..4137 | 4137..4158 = 0.5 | 14.3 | 14.5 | 14.5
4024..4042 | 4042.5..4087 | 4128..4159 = 1.4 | 14.4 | 14.4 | 14.4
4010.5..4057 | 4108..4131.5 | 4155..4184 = 0.6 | 14.5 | 14.4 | 14.4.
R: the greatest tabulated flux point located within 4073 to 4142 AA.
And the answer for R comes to 15.7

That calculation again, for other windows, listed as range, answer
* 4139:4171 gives 16.2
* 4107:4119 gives 14.7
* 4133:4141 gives 15.3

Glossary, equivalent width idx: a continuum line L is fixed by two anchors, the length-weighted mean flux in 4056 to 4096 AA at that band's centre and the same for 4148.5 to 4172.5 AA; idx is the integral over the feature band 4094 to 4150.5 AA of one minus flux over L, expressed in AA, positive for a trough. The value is 2.0 AA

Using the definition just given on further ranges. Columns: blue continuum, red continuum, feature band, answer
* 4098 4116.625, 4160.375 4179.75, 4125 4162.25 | -2.1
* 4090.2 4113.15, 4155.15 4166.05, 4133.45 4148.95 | 0.0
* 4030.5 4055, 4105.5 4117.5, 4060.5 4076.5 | 0.4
